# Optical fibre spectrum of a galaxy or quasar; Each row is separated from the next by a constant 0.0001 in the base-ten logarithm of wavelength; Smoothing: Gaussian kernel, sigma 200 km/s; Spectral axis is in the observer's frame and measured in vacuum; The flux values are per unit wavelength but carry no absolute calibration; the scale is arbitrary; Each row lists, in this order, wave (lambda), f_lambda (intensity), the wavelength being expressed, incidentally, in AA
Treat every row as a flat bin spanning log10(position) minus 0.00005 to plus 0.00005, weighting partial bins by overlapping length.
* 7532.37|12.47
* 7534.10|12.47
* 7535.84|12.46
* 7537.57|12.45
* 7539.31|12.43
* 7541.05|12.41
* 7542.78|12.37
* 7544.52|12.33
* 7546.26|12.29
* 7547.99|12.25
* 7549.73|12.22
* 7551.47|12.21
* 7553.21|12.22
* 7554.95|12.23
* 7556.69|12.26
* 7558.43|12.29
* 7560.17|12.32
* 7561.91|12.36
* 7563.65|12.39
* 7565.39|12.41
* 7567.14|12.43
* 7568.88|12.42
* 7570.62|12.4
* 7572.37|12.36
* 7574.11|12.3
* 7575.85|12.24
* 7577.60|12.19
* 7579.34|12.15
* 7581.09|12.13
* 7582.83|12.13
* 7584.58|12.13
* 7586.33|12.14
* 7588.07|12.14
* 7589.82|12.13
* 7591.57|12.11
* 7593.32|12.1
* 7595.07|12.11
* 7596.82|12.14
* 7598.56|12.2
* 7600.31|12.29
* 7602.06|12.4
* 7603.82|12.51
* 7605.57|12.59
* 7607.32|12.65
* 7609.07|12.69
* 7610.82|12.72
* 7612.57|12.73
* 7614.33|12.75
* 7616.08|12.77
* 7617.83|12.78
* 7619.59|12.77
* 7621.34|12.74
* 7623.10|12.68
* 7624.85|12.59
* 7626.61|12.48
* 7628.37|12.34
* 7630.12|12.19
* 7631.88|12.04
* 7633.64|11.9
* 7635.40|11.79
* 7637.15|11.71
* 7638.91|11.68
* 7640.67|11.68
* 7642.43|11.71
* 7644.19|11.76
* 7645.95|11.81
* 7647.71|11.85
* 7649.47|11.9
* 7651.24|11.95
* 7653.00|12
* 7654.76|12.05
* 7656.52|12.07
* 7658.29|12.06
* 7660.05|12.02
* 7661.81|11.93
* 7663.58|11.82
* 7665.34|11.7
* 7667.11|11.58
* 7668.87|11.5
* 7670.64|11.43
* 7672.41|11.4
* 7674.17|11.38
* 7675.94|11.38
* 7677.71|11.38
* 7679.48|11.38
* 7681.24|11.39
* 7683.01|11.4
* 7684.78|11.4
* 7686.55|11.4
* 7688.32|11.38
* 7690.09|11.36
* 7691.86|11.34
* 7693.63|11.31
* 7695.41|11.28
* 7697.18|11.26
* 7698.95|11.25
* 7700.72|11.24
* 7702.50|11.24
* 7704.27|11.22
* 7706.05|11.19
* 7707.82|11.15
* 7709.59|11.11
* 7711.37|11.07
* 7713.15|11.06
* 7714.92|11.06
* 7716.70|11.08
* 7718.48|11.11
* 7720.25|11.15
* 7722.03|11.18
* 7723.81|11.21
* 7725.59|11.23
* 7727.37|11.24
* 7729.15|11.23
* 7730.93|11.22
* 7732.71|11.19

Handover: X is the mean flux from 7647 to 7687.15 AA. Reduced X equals 11.7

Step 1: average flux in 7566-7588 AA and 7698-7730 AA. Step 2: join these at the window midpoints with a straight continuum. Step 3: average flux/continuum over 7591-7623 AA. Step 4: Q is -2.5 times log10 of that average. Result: -0.04 mag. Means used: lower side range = 12.2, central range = 12.5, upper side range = 11.2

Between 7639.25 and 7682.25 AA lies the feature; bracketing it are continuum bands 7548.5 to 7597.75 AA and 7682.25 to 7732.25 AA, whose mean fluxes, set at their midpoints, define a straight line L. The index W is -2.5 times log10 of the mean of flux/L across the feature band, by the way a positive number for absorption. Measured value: -0.01 mag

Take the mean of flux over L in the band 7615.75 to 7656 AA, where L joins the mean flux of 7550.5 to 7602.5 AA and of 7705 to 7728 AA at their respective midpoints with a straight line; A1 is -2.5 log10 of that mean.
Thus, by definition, -0.03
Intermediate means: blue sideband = 12.2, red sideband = 11.1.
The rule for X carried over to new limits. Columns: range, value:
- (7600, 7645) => 12.3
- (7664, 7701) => 11.4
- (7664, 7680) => 11.5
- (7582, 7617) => 12.4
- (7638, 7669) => 11.8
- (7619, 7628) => 12.6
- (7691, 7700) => 11.3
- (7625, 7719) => 11.6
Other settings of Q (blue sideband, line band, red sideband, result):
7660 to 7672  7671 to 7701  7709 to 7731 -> 0.012 mag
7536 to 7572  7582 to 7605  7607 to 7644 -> 0.012 mag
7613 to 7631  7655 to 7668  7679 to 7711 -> 0.000 mag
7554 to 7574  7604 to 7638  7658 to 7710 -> -0.050 mag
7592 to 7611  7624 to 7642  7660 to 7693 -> -0.002 mag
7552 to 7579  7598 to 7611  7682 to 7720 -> -0.044 mag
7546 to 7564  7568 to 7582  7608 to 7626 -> 0.012 mag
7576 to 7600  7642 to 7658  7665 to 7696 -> -0.024 mag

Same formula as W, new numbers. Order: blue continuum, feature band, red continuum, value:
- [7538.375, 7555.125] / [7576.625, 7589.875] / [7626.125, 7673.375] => 0.00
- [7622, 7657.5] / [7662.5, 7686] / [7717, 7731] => 0.02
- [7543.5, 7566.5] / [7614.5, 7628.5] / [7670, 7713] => -0.08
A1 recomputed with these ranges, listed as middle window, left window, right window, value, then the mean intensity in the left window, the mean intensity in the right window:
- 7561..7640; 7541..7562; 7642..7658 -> -0.02 mag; 12.3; 11.9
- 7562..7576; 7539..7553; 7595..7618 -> 0.00 mag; 12.3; 12.5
